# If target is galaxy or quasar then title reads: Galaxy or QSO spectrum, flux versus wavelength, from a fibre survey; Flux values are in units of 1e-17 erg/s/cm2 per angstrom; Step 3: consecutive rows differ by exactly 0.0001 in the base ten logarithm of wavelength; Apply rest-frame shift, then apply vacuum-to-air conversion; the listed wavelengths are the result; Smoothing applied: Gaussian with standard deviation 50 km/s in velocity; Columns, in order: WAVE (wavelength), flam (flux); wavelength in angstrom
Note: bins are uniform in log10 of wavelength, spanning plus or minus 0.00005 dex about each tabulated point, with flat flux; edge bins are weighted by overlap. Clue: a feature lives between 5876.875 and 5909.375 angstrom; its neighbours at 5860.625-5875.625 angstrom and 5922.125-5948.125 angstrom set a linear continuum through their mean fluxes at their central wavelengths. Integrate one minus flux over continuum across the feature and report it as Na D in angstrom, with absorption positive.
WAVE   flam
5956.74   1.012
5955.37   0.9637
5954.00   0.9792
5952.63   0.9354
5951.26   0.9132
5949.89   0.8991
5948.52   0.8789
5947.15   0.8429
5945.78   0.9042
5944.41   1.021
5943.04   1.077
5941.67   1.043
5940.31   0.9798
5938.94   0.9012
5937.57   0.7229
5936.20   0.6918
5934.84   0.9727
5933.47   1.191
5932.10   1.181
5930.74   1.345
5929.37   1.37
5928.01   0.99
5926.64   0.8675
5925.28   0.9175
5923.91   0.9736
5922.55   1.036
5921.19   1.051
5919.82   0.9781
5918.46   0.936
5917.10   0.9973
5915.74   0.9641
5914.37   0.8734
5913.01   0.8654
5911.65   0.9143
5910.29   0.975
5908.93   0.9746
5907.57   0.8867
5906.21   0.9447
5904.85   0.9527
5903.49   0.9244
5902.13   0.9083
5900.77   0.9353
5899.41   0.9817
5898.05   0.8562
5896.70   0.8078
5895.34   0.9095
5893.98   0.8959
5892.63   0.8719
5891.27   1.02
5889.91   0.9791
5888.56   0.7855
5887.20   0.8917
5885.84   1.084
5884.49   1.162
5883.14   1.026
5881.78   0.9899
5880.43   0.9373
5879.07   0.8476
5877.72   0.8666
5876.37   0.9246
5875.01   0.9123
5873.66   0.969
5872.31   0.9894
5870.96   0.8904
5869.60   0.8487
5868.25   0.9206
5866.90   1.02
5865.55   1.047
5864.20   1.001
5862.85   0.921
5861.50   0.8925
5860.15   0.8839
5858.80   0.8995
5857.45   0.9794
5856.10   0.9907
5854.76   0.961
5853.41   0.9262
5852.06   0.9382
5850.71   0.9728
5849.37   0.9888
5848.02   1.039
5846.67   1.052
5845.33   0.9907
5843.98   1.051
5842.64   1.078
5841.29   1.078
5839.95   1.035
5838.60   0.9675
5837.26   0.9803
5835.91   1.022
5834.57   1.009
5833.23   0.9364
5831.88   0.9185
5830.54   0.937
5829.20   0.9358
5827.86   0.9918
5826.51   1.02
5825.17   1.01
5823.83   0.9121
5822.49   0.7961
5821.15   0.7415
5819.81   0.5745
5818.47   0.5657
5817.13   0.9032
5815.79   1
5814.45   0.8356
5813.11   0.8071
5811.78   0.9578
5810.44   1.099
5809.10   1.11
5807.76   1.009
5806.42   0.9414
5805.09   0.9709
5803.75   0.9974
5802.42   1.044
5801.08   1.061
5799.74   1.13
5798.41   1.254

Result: 1.05 angstrom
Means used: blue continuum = 0.946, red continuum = 1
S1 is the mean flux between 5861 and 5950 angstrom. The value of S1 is 0.957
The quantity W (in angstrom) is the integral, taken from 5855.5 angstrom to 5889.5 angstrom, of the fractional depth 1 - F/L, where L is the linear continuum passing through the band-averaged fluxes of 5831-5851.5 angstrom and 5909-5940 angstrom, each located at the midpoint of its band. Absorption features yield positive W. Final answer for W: 1.8 angstrom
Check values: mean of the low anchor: 1.01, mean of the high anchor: 0.987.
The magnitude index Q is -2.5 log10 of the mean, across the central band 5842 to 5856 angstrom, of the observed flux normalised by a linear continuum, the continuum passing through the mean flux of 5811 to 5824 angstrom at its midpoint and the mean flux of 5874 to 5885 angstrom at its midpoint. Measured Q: -0.14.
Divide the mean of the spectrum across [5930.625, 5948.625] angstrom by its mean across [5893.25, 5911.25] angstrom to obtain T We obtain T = 1.06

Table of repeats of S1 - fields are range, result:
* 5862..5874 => 0.955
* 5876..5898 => 0.936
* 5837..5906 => 0.956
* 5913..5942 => 0.996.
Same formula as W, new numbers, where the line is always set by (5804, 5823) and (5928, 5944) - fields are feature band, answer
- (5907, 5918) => 0.85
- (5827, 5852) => -2.22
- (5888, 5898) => 0.92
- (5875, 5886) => -0.02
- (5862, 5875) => 0.00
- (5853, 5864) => 0.07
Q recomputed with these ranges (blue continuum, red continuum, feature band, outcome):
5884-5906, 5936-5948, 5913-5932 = -0.110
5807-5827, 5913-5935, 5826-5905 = -0.005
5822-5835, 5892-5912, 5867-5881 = 0.016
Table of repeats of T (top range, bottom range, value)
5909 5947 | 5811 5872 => 1.05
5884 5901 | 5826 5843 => 0.94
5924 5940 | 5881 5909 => 1.07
